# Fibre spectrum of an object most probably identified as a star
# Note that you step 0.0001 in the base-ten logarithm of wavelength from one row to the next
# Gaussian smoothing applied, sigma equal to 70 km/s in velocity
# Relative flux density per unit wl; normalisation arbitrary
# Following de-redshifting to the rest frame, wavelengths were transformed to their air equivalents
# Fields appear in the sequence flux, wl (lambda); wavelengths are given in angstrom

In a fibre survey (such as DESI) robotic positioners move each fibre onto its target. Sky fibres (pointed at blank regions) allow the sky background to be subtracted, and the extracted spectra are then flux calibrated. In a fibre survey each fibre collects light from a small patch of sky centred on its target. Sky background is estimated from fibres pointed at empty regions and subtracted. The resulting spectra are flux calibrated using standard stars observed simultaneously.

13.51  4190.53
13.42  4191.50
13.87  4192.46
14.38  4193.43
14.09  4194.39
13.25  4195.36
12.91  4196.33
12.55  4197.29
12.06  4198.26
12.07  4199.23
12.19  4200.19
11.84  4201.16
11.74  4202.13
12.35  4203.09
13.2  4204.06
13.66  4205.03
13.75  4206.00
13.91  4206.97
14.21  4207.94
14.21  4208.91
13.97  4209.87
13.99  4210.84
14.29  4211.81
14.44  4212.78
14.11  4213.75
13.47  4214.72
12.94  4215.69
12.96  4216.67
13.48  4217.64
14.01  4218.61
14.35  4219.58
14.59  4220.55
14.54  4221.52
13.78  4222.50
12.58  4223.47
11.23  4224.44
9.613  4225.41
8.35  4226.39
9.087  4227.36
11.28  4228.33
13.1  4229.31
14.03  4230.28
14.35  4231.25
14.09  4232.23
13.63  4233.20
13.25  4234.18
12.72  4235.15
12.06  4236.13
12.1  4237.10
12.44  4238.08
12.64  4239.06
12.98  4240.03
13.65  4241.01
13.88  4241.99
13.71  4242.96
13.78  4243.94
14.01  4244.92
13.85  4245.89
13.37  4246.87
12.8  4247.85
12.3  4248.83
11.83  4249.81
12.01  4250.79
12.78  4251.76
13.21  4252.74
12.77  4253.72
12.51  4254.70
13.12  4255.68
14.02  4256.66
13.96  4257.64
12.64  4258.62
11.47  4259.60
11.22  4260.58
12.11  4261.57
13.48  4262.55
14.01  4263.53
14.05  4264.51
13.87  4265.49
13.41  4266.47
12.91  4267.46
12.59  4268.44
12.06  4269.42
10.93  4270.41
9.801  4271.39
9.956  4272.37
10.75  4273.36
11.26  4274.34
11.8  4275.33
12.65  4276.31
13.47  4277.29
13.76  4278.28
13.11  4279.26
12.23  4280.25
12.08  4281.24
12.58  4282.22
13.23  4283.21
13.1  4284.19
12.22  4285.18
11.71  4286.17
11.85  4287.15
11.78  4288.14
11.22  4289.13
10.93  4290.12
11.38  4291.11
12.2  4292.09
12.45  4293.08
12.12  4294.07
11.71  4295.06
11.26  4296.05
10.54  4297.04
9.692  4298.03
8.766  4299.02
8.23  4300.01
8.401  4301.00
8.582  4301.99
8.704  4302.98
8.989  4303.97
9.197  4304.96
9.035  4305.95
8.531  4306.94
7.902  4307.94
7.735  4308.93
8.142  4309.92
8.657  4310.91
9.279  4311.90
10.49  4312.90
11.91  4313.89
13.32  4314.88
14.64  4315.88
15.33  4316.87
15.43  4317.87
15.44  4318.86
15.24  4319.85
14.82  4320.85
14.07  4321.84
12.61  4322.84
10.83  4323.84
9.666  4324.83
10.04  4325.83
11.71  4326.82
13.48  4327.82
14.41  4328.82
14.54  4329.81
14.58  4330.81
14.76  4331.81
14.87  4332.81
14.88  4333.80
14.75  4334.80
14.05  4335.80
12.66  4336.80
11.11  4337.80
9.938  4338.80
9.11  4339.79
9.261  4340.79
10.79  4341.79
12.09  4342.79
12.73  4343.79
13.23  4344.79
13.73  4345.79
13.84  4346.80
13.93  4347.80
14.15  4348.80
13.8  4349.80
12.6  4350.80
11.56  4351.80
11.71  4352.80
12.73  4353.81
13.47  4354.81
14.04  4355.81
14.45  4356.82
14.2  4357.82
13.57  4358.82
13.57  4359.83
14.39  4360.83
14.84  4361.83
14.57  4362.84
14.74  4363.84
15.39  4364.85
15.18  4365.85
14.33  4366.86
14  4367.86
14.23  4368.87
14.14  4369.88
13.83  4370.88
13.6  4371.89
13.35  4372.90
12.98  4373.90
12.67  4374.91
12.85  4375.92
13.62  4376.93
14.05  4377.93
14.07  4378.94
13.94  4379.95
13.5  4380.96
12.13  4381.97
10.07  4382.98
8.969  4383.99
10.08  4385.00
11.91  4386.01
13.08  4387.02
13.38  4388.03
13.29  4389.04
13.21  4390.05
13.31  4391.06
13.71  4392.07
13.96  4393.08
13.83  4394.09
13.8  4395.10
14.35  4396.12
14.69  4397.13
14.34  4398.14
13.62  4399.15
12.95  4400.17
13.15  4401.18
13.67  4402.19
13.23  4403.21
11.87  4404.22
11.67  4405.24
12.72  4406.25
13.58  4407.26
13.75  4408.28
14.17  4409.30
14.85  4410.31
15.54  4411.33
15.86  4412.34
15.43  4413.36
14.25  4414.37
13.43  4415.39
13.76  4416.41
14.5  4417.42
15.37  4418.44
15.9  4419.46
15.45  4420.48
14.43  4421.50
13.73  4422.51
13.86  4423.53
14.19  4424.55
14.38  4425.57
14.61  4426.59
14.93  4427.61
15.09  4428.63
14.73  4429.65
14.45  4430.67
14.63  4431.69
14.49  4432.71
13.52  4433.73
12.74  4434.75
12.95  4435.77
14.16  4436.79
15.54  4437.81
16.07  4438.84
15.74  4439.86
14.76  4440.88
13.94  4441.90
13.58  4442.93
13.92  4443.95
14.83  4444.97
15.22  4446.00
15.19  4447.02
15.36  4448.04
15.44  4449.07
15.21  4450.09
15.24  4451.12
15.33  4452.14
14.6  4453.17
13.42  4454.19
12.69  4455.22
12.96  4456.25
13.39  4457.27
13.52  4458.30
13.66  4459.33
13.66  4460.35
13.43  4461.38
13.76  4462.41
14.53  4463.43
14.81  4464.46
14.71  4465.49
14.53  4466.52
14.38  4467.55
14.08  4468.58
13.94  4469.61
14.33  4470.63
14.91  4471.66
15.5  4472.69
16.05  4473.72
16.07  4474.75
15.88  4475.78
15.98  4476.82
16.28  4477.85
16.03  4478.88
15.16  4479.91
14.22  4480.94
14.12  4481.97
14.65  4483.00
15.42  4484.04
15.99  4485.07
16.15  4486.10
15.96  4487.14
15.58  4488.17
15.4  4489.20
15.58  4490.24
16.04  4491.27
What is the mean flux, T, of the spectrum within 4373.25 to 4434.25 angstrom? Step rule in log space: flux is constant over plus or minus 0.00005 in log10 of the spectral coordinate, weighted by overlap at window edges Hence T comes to 13.7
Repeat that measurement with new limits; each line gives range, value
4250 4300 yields 12.1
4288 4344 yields 11.6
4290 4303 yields 10.4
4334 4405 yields 13.2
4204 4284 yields 12.9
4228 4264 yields 13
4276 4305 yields 11.3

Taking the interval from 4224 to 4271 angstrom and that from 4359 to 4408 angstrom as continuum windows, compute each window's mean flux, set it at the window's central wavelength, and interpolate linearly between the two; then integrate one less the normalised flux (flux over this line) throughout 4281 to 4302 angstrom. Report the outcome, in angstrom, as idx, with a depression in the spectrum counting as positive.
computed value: 2.7 angstrom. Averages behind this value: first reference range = 12.7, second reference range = 13.4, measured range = 11.2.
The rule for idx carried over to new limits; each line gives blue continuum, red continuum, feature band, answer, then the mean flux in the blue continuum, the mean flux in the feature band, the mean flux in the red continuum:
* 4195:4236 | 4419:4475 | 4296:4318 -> 5.79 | 13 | 10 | 14.5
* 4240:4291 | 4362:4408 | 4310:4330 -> 0.39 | 12.6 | 12.7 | 13.3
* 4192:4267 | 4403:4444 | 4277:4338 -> 7.69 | 13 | 11.8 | 14.3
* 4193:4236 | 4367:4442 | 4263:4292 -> 2.32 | 13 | 12.2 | 13.8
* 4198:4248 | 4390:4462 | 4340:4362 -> 1.17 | 13.1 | 13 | 14.2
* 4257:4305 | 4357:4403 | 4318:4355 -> -0.68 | 11.7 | 12.9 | 13.5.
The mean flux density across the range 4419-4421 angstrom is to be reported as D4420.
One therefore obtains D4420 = 15.6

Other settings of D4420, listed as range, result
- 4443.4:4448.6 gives 14.9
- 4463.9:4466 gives 14.7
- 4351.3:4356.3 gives 12.7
